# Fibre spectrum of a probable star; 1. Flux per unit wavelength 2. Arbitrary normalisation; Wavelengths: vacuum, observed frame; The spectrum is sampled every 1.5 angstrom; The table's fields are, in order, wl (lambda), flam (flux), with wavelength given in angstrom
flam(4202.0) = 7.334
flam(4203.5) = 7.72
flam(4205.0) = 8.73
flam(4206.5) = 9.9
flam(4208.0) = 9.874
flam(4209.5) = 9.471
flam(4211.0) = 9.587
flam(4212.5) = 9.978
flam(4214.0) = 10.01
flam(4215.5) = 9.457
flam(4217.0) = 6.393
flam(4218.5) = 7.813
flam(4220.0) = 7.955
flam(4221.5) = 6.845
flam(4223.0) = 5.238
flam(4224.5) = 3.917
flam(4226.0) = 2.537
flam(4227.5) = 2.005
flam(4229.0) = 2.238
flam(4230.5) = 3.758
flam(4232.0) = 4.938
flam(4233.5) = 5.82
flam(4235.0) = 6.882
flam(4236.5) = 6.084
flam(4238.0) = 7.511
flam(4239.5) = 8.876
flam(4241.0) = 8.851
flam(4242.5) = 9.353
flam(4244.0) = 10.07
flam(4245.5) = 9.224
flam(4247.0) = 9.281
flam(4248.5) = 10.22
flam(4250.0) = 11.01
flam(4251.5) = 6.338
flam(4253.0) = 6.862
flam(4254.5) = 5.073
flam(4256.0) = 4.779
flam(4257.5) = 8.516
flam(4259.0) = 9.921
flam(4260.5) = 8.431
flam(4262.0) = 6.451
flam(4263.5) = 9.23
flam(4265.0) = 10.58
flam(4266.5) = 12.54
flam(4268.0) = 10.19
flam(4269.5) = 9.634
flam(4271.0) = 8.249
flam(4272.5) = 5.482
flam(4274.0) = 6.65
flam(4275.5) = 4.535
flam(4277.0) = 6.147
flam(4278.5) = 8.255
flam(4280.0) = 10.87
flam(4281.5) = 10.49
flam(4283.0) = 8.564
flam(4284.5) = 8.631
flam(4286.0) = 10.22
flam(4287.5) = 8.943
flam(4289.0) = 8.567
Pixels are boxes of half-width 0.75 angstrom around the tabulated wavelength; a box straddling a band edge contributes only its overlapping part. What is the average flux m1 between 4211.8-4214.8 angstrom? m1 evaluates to 9.99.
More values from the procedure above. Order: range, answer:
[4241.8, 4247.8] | 9.49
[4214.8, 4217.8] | 7.9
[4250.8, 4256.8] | 5.78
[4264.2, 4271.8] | 10.2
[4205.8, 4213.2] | 9.76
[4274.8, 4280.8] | 7.5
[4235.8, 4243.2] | 8.14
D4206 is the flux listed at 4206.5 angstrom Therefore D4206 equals 9.9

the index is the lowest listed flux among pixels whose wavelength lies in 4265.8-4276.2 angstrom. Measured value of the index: 4.535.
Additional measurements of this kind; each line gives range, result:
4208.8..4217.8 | 6.393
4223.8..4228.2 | 2.005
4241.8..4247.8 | 9.224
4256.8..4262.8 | 6.451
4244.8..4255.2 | 5.073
